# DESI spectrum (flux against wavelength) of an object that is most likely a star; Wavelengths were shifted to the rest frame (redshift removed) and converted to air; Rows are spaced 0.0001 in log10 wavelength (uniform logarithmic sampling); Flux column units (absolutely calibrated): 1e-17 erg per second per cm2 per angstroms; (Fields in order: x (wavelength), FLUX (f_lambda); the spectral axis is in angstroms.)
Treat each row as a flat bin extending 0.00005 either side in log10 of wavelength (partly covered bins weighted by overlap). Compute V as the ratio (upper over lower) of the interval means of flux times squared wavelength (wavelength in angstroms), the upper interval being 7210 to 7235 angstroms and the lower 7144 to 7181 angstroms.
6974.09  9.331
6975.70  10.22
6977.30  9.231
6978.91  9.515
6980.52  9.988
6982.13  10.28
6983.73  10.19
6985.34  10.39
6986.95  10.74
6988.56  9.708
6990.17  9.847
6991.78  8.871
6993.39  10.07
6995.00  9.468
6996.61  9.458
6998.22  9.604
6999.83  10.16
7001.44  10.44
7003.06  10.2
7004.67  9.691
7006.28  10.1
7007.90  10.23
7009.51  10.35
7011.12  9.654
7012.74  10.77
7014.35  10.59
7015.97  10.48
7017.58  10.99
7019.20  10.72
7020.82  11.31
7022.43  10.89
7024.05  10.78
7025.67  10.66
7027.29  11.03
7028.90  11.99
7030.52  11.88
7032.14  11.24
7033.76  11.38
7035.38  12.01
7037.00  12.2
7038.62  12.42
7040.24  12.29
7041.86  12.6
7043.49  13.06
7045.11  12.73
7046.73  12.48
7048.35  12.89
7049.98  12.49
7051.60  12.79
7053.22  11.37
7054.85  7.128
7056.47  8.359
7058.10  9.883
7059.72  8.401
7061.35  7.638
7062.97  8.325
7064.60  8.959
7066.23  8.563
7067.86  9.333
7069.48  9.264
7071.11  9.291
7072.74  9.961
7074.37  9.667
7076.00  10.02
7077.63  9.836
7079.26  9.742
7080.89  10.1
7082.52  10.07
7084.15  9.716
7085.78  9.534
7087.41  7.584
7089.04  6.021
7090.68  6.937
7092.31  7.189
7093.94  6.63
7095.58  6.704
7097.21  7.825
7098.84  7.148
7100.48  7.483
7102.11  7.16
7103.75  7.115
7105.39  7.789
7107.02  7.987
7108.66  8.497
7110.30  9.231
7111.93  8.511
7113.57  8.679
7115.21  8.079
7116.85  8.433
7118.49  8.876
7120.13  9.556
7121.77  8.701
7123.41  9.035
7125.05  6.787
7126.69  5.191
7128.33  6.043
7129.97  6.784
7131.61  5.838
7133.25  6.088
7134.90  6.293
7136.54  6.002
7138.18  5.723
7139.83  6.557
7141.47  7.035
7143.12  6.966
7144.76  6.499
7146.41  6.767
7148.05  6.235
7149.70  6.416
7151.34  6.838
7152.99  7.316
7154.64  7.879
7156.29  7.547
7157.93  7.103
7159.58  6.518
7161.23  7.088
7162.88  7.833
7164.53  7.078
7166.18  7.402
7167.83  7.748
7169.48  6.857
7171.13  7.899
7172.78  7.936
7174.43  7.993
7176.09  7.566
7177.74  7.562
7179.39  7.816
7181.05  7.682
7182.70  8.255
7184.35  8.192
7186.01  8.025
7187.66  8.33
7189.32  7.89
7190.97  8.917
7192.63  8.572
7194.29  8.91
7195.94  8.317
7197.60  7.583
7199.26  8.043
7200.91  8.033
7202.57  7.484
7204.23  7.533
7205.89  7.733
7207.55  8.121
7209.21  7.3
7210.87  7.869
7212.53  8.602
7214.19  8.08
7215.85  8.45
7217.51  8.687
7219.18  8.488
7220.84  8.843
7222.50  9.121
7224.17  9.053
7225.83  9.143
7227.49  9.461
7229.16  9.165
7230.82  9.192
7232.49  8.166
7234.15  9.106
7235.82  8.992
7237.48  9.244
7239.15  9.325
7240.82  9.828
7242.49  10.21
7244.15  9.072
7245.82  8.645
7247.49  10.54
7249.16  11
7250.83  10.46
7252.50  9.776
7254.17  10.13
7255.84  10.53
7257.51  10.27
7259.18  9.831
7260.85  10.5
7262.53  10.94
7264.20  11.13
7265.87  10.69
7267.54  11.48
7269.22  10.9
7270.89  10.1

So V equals 1.2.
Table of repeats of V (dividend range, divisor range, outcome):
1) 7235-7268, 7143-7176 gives 1.44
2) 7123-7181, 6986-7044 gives 0.67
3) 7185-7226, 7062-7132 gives 1.03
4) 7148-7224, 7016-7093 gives 0.79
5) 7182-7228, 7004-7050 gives 0.77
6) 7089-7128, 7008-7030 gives 0.74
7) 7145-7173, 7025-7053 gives 0.61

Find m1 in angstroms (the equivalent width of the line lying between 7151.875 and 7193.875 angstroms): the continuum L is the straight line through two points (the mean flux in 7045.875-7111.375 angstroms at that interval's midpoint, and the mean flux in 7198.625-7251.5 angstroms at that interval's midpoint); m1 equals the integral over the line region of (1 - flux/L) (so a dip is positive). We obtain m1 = 5.4 angstroms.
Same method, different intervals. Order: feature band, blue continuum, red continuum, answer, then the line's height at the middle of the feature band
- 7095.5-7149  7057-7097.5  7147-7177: 4.3 angstroms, 7.95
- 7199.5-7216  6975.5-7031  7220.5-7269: 3.3 angstroms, 9.89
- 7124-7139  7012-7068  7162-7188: 4.5 angstroms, 8.76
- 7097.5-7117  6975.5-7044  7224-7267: 4.4 angstroms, 10.3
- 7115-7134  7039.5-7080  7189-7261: 4.5 angstroms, 9.76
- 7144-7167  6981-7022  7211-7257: 6.1 angstroms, 9.59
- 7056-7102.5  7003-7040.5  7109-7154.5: 2.5 angstroms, 9.02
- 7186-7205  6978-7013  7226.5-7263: 3.2 angstroms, 9.78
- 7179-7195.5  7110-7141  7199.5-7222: -0.8 angstroms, 7.9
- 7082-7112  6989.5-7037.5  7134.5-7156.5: 1.1 angstroms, 8.12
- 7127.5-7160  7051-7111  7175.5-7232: 7.0 angstroms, 8.45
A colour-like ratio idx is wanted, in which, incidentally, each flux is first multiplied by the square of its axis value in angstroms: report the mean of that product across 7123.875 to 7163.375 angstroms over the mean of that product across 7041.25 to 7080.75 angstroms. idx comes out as 0.67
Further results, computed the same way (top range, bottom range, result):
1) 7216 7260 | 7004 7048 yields 0.89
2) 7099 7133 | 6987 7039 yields 0.75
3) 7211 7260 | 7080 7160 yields 1.29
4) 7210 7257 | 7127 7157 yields 1.45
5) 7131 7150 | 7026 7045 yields 0.55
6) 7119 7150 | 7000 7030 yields 0.66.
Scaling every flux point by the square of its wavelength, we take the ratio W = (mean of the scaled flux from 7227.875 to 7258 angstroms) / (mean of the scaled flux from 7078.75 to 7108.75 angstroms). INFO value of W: 1.3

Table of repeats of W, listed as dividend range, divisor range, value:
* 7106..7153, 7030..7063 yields 0.67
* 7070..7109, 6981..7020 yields 0.84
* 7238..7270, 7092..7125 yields 1.33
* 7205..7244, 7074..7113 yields 1.11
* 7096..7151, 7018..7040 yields 0.66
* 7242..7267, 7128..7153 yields 1.64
